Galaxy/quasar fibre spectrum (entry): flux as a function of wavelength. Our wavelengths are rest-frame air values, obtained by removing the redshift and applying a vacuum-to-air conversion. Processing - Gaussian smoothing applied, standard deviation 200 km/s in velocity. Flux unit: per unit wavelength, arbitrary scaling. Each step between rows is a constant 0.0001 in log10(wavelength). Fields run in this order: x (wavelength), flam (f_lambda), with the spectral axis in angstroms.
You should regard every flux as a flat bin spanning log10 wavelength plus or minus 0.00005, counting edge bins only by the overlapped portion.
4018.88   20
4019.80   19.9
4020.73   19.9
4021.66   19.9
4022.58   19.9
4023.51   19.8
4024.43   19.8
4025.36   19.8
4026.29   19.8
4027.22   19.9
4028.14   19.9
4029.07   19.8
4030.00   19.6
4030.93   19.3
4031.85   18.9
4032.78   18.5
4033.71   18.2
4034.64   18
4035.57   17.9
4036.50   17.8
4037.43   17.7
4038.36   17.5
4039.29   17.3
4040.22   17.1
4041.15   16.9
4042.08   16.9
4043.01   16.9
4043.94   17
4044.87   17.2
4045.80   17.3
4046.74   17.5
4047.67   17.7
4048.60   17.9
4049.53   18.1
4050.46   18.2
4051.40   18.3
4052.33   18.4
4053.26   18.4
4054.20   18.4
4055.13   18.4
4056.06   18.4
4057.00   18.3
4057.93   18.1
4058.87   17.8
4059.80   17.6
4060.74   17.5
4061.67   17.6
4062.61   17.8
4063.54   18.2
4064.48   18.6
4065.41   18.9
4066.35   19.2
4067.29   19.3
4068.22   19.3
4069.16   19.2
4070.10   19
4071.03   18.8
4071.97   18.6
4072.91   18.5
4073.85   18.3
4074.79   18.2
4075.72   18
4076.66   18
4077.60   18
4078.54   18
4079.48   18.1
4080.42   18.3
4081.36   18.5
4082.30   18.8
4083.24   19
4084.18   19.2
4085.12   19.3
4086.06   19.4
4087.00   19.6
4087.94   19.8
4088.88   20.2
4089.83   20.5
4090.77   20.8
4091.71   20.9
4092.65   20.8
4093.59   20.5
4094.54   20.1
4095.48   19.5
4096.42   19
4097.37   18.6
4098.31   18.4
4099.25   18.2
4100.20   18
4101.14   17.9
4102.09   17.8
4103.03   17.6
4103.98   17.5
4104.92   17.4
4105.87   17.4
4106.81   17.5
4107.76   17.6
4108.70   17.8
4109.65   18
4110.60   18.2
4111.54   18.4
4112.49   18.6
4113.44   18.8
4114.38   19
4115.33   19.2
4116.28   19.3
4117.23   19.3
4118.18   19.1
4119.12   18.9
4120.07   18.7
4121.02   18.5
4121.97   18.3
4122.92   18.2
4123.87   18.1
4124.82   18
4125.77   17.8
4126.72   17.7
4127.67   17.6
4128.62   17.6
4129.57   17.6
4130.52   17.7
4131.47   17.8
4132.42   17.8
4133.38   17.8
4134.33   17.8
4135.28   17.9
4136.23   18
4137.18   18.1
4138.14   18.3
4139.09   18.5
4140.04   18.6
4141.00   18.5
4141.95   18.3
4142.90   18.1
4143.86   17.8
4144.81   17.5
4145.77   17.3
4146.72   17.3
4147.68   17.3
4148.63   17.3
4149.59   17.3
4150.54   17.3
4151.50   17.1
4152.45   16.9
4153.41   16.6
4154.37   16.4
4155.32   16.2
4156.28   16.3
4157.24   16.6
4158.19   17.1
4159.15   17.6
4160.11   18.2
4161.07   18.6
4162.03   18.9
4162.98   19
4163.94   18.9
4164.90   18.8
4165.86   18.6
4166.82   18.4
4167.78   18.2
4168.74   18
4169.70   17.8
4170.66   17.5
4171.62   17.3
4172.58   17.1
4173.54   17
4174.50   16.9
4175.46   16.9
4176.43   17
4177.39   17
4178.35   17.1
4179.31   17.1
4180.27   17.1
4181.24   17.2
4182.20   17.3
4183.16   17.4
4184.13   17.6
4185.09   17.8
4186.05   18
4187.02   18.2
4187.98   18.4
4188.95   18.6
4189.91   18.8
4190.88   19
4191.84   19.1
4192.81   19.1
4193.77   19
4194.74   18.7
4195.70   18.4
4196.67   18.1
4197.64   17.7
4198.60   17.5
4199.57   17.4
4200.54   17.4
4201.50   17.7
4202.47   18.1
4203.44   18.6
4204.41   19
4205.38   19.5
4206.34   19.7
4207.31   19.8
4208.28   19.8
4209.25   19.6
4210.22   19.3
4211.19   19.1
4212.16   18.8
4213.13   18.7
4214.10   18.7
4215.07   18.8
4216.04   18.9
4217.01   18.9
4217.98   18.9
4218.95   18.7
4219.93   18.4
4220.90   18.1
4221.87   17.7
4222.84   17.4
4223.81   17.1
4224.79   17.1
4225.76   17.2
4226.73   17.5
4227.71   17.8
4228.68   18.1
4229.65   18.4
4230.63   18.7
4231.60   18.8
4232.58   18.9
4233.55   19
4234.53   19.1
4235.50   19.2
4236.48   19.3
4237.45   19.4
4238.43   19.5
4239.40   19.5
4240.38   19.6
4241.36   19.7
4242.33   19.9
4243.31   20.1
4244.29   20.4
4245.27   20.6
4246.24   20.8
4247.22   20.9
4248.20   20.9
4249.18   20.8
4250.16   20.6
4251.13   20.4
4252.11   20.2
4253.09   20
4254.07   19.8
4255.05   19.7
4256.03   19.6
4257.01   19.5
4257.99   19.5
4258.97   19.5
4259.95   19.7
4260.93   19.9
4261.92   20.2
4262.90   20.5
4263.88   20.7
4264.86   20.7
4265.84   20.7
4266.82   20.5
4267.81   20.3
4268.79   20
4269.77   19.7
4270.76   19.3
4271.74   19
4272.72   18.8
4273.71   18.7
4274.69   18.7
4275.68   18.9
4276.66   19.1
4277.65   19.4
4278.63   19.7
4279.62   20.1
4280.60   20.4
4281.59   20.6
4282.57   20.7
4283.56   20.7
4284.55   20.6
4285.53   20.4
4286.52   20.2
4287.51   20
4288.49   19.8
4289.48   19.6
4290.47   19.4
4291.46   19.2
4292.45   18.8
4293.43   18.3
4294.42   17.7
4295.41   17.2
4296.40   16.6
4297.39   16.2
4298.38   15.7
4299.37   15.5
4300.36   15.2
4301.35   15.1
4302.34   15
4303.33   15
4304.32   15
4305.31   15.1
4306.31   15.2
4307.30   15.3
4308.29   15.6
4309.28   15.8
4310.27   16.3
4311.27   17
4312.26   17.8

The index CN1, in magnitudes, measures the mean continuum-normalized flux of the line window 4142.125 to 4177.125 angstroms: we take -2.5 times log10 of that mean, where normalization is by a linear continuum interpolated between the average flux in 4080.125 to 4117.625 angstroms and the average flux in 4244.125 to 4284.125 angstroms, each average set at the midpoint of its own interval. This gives 0.10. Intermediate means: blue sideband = 18.9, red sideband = 20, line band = 17.5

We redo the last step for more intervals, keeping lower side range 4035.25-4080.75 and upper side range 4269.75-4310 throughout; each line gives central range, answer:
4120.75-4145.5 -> 0.004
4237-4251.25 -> -0.123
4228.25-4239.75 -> -0.056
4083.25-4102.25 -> -0.080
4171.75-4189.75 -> 0.037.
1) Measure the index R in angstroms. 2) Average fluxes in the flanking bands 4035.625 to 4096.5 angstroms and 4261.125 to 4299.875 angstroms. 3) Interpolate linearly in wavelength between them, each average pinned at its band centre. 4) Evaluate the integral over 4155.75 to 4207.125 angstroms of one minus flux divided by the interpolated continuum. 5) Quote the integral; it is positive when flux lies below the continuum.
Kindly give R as 2.6 angstroms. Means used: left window 18.5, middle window 18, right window 19.3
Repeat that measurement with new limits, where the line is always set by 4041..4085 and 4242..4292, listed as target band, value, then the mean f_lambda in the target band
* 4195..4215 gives 0.8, 18.7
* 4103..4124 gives 0.3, 18.3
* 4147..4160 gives 1.4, 17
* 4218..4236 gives 1.3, 18.2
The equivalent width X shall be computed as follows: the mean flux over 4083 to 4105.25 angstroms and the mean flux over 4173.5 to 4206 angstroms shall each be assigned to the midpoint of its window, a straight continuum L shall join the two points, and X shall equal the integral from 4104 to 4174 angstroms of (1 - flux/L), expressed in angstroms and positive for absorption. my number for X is 2.6 angstroms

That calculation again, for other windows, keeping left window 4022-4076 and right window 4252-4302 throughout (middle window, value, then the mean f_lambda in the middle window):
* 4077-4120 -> -0.61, 18.8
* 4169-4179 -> 0.88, 17.2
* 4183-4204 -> 0.75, 18.2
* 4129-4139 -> 0.42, 17.9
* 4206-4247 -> 0.16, 18.9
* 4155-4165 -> 0.50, 17.8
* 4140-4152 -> 0.70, 17.6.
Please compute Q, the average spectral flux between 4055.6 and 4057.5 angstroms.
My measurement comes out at 18.3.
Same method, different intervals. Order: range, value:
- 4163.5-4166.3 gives 18.8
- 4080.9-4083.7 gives 18.8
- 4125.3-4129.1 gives 17.7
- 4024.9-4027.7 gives 19.8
